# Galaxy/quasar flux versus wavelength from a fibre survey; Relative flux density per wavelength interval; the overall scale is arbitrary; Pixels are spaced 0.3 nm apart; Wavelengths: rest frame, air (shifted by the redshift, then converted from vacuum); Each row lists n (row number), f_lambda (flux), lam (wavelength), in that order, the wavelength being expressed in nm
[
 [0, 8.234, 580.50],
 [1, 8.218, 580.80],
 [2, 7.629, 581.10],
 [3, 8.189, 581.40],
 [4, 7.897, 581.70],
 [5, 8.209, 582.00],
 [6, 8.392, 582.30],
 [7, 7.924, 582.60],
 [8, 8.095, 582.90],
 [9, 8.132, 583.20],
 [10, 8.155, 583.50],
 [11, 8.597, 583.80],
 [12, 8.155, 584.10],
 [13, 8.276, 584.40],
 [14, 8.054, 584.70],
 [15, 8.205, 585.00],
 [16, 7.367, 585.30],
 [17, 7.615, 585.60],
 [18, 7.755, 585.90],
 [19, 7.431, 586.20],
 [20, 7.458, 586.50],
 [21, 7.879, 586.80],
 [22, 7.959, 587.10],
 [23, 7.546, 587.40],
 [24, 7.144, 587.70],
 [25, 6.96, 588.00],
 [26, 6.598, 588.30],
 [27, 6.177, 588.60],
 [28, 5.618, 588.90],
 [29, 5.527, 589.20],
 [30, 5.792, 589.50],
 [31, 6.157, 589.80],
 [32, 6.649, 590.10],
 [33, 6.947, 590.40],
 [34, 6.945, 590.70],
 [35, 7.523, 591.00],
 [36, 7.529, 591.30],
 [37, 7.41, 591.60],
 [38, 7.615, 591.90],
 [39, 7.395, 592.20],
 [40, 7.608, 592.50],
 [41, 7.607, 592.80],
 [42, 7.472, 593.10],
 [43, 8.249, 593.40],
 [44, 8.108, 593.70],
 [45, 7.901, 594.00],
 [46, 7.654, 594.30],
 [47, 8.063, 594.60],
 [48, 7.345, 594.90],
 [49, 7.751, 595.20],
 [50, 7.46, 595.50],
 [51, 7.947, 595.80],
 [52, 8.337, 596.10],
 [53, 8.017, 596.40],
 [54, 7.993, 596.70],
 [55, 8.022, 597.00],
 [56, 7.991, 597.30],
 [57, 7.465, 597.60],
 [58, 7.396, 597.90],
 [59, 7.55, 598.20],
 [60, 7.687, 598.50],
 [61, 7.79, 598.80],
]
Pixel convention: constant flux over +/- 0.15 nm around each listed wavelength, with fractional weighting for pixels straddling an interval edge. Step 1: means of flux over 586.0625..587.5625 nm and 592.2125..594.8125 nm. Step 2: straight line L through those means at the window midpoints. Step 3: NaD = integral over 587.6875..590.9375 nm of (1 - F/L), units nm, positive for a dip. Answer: 0.55 nm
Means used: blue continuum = 7.65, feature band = 6.41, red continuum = 7.8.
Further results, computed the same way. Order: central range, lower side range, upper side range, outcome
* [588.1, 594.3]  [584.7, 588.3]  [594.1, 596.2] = 0.51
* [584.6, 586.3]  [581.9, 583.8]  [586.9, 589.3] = -0.06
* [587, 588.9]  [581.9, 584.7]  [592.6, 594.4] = 0.26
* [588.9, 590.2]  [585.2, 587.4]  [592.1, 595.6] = 0.29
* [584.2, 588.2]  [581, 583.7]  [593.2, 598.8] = 0.18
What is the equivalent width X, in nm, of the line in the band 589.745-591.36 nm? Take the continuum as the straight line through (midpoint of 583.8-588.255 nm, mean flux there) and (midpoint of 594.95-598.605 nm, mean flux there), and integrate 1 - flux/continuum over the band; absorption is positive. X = 0.16 nm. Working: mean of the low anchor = 7.7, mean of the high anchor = 7.79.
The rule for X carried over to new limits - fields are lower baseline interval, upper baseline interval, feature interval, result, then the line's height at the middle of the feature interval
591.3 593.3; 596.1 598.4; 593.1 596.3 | -0.08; 7.67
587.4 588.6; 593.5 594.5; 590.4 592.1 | 0.02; 7.45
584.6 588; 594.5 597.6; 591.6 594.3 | 0.03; 7.8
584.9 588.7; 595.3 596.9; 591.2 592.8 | 0.04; 7.7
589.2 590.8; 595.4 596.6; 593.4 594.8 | -0.09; 7.47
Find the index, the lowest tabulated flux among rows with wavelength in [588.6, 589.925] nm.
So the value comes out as 5.527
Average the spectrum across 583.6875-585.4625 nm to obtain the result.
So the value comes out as 8.1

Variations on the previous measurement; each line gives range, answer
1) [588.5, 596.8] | 7.32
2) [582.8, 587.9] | 7.86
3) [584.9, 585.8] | 7.7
